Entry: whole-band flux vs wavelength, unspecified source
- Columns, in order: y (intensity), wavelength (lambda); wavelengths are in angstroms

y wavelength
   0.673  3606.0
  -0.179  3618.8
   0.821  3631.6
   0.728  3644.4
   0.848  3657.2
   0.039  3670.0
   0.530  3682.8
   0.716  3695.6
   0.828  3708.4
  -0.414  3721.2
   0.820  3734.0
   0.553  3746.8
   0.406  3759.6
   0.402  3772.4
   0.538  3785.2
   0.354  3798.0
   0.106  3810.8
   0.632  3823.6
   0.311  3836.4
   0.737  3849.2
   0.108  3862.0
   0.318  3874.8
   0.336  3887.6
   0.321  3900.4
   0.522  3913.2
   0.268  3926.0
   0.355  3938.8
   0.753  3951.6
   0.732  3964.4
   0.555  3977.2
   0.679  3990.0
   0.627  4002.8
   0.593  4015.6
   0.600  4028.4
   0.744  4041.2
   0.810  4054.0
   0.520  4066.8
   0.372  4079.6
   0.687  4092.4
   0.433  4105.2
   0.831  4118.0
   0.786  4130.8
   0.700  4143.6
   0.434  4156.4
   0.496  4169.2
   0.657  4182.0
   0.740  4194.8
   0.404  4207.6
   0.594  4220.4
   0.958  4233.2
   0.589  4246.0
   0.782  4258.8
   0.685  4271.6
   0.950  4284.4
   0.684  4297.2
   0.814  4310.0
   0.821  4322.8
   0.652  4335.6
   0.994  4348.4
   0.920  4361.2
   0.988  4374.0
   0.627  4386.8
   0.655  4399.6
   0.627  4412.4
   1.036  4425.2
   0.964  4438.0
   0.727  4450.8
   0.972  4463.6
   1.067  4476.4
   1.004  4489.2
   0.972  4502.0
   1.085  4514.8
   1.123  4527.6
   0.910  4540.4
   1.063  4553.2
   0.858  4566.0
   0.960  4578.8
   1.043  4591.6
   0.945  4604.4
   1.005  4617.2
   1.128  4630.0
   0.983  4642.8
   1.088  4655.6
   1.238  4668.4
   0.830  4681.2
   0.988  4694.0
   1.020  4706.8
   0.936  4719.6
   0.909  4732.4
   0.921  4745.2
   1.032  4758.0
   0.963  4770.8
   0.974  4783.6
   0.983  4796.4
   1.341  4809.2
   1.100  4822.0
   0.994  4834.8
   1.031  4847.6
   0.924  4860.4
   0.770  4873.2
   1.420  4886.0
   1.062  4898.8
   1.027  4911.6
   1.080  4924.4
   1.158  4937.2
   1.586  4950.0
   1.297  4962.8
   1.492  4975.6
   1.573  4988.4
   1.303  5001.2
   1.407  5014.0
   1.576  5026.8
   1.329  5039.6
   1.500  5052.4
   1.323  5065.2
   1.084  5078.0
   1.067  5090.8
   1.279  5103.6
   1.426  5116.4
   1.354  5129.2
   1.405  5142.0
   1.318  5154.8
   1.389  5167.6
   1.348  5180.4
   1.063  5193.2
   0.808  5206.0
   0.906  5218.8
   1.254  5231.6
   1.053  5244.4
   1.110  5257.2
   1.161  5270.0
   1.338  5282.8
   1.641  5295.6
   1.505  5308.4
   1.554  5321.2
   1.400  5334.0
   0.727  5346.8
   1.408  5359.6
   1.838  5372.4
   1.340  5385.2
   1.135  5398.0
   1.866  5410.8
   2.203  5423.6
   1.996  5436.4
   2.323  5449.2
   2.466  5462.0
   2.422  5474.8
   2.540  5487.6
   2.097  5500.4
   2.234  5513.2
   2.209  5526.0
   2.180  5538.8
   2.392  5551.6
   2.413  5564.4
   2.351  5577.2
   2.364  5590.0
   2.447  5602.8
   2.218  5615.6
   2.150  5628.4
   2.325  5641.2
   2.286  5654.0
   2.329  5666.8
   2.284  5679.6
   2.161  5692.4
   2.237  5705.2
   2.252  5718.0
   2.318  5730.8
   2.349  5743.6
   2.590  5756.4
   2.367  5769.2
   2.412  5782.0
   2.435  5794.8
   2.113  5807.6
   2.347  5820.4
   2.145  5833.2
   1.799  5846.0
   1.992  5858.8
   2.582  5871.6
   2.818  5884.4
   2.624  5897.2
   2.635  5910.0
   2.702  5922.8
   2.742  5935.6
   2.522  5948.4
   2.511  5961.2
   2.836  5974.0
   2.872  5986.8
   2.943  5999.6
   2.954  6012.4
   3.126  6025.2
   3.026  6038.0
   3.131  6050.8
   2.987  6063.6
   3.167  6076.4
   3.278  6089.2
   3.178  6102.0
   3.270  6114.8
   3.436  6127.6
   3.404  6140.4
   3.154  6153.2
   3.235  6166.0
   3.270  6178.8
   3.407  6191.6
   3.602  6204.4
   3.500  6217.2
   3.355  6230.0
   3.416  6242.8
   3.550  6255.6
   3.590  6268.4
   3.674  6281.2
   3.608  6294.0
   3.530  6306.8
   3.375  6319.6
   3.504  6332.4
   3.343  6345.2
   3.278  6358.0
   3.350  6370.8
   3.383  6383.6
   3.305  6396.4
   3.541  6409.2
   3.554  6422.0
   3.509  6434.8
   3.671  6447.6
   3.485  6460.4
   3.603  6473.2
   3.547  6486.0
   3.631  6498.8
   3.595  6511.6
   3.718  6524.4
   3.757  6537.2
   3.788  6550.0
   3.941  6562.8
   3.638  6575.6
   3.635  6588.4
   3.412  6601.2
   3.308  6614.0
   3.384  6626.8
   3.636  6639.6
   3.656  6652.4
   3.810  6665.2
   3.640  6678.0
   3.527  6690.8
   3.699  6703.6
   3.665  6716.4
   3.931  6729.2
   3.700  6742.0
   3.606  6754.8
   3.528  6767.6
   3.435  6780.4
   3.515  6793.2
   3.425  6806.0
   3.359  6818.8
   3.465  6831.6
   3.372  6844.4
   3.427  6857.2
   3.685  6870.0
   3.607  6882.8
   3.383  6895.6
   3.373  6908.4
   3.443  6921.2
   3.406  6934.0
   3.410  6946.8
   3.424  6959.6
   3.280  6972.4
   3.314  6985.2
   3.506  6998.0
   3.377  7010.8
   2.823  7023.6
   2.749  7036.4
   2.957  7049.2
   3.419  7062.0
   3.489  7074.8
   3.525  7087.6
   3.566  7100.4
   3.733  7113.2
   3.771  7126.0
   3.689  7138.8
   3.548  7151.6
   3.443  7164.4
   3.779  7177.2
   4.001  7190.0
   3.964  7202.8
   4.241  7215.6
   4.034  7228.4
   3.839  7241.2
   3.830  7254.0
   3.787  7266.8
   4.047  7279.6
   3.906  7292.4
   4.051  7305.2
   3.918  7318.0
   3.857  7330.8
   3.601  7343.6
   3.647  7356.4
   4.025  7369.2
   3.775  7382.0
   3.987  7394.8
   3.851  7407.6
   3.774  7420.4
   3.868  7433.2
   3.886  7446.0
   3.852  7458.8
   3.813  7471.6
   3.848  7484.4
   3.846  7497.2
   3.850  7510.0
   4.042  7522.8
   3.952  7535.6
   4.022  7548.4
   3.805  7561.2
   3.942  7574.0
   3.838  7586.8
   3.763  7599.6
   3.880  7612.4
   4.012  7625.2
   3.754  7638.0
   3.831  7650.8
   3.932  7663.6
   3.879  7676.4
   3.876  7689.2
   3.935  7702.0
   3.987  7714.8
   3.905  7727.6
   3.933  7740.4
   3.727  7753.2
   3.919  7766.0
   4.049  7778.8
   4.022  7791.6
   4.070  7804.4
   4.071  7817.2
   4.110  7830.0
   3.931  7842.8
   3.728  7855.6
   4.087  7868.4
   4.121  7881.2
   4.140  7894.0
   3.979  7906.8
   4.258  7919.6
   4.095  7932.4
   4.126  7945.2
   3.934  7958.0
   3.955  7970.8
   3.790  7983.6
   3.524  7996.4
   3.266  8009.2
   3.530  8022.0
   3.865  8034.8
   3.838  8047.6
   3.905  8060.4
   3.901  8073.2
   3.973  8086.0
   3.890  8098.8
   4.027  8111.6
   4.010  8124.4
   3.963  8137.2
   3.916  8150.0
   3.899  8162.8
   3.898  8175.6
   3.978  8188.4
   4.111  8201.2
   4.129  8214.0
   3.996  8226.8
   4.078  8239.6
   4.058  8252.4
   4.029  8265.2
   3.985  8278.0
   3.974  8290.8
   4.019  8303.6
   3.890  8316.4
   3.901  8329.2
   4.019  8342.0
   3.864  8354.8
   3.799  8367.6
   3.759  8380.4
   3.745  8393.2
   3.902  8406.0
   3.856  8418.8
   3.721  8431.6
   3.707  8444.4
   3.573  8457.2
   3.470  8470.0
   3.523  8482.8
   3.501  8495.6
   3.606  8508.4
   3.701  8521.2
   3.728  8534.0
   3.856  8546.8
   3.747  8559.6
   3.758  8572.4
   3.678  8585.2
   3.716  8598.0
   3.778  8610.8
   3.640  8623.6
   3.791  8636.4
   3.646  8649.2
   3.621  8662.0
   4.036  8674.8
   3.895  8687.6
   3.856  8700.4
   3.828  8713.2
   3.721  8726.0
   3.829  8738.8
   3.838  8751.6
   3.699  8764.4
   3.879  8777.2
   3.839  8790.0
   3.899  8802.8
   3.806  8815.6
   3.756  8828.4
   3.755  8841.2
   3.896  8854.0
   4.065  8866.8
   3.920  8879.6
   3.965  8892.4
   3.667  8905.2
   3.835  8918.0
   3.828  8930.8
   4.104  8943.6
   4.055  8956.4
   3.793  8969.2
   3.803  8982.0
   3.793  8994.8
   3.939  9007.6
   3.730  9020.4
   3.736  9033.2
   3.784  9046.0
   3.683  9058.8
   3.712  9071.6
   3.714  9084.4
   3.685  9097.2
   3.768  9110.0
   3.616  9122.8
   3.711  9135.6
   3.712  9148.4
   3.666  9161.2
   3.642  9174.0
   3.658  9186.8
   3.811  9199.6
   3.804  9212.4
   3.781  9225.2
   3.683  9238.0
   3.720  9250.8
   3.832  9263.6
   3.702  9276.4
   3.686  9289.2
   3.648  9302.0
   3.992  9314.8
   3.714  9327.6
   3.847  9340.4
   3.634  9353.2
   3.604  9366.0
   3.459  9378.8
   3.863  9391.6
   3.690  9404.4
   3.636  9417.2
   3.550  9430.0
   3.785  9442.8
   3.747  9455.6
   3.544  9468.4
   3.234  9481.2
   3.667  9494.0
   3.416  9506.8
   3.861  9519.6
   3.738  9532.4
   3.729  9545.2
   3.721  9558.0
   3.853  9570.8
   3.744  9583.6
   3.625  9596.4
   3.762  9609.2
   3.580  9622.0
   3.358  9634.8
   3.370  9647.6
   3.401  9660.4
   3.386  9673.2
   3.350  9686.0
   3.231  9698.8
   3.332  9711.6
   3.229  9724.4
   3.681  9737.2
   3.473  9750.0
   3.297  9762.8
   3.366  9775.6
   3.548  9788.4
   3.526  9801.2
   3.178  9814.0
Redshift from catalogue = 0.359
